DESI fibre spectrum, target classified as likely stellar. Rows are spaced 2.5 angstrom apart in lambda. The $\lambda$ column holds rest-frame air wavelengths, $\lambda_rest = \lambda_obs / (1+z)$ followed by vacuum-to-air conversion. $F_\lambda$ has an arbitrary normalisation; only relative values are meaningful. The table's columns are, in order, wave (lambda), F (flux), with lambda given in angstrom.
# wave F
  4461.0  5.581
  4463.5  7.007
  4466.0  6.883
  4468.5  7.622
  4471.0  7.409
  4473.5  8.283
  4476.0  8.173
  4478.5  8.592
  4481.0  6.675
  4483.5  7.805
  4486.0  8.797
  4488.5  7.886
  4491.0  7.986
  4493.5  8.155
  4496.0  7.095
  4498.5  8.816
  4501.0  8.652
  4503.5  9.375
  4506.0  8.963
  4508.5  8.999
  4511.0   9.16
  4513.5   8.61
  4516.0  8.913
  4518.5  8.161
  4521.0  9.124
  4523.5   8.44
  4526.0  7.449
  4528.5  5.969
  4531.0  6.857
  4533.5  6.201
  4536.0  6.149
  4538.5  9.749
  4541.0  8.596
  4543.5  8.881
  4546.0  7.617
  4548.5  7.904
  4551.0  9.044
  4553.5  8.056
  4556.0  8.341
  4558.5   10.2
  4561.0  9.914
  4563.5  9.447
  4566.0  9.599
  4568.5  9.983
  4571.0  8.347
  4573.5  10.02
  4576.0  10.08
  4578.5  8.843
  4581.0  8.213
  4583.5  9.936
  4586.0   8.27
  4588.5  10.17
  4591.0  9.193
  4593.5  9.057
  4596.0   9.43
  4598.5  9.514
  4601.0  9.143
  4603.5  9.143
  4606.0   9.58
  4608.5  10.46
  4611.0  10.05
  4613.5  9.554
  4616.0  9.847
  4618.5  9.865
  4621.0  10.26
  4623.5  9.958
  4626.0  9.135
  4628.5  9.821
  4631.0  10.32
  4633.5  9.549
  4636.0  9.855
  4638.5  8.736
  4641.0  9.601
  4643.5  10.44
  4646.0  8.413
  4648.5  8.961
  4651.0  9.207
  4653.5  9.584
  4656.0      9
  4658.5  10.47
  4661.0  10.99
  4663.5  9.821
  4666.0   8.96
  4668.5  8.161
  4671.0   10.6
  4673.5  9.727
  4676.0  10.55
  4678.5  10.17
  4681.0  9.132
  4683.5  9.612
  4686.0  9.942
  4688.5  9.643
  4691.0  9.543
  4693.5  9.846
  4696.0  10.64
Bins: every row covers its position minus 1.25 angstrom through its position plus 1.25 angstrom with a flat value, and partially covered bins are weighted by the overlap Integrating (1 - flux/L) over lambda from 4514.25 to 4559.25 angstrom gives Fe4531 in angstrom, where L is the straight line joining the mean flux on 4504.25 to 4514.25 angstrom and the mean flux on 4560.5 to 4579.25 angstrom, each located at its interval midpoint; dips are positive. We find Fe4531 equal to 5.63 angstrom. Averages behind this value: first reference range 8.97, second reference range 9.53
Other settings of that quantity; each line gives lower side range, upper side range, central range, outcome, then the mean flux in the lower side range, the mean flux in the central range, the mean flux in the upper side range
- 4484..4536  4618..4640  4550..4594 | -1.54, 8.13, 9.27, 9.72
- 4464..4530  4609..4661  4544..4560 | 0.34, 8.14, 8.57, 9.68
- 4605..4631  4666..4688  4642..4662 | 0.31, 9.88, 9.62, 9.69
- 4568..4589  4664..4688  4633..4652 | 0.36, 9.26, 9.34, 9.66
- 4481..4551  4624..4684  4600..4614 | -0.84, 8.15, 9.67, 9.62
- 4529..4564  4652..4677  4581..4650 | -2.96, 8.28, 9.54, 9.77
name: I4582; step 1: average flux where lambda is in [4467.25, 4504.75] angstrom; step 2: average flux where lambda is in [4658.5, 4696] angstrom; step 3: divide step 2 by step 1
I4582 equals 1.2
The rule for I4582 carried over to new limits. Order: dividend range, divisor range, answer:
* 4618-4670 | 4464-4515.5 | 1.17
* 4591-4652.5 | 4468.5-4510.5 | 1.16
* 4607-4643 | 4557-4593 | 1.04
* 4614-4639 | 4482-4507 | 1.17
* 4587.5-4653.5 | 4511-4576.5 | 1.13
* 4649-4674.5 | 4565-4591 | 1.03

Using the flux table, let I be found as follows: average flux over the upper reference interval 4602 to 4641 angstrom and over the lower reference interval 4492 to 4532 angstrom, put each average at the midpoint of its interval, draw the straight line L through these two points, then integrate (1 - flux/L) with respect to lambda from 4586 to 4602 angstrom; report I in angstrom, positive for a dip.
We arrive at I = 0.1 angstrom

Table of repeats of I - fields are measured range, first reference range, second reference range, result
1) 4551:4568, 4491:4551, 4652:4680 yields -1.3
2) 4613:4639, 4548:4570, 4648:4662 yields -0.5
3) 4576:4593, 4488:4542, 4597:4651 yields -0.2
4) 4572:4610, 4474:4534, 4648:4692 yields -1.9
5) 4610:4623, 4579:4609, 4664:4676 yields -0.8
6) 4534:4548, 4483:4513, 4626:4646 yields 1.2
